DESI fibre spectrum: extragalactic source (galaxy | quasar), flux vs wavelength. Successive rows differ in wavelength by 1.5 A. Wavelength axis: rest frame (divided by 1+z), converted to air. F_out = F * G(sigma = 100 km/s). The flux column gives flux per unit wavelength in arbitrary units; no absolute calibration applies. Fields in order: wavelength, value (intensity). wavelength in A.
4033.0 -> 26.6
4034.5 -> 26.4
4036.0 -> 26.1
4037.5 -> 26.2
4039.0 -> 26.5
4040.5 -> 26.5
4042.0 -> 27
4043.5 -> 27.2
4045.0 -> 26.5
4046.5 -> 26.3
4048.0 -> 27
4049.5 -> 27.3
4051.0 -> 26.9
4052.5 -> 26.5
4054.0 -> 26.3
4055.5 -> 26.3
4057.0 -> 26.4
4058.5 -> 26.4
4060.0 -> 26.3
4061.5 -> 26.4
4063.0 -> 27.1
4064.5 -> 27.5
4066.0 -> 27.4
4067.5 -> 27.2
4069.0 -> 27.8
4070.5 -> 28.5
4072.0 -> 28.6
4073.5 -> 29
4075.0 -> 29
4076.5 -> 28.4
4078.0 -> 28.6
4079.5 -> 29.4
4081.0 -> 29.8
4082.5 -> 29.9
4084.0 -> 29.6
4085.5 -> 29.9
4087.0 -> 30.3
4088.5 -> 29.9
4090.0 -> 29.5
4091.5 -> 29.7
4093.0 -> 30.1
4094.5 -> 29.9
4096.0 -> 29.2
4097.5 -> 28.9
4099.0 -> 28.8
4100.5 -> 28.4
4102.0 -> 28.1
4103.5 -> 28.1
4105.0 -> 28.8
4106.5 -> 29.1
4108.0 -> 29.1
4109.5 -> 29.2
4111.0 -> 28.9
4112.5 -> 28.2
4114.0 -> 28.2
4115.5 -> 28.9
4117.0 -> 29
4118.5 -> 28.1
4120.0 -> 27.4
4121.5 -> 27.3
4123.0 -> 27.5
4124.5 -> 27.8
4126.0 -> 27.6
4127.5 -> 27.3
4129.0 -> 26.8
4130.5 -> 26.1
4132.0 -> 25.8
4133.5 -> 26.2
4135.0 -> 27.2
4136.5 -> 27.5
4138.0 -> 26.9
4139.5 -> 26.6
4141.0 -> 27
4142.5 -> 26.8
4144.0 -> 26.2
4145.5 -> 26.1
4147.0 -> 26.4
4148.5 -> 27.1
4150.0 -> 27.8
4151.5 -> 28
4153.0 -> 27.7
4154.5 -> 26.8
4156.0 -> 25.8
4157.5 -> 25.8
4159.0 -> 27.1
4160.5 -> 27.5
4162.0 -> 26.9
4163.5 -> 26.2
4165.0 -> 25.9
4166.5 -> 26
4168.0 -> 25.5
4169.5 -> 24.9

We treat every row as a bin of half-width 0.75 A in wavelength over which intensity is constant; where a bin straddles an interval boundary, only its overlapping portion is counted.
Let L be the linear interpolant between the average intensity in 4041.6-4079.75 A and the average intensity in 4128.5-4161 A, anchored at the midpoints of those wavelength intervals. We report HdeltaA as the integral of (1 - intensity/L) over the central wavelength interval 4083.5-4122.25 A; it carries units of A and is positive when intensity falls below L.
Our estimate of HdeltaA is -2.7 A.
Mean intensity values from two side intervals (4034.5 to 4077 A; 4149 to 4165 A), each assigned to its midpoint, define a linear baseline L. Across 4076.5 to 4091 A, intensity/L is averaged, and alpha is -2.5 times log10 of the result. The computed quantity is -0.10 mag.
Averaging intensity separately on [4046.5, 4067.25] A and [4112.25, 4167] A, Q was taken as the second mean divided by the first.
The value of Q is 1.01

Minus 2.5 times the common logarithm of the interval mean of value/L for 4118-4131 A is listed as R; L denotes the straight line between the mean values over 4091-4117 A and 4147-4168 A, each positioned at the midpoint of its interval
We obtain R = 0.03 mag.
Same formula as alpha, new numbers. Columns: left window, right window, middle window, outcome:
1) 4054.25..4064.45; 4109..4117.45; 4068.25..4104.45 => -0.06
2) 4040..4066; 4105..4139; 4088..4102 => -0.07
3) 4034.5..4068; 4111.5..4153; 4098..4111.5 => -0.06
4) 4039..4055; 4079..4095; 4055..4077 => 0.03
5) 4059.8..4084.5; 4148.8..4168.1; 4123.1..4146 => 0.01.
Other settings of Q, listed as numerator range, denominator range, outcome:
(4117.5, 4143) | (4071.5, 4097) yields 0.92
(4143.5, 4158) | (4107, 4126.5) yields 0.95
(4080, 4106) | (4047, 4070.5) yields 1.09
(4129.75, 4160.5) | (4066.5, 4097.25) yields 0.92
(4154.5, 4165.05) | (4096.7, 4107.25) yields 0.93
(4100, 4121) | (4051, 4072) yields 1.06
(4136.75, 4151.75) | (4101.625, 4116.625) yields 0.94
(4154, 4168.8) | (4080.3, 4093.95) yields 0.88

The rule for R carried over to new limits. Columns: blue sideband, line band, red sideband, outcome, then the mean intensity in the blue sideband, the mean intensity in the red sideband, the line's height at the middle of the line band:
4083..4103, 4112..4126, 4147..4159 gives 0.013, 29.4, 27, 28.3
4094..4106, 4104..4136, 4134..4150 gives 0.000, 28.8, 26.8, 27.8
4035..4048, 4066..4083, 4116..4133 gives -0.070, 26.6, 27.3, 26.9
